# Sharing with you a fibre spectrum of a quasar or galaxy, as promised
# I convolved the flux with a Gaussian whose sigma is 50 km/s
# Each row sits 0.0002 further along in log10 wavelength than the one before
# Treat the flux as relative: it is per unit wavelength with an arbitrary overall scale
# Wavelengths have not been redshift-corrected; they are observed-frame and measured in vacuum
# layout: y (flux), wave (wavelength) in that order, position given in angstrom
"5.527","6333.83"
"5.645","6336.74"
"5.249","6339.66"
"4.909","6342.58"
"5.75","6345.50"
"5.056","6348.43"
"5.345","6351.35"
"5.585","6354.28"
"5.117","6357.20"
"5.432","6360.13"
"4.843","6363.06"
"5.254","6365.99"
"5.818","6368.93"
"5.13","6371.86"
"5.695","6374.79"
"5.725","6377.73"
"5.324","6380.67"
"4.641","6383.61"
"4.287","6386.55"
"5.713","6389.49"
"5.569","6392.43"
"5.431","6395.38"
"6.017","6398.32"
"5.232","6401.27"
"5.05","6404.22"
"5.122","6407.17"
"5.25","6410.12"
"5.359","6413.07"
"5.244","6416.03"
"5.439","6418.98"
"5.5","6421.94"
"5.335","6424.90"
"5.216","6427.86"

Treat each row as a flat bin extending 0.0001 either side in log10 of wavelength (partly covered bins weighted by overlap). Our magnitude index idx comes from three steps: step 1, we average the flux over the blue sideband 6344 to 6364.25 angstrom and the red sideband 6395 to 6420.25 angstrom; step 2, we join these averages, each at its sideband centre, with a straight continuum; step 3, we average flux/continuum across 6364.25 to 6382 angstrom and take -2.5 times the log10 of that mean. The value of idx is -0.03 mag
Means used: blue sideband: 5.31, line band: 5.48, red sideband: 5.35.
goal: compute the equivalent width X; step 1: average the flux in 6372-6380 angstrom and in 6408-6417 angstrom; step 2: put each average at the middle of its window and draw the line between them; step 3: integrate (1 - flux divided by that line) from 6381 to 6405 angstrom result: 0.79 angstrom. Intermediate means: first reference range 5.57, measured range 5.25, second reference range 5.27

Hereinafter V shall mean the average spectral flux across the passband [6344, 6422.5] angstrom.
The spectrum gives 5.33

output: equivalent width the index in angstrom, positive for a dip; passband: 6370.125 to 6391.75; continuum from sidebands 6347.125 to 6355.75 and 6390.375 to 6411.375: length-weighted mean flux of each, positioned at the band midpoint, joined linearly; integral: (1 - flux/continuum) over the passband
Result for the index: 0.5 angstrom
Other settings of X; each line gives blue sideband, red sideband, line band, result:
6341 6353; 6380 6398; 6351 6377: -0.6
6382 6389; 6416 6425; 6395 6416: -1.1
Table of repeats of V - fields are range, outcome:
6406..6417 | 5.25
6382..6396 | 5.11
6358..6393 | 5.28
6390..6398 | 5.6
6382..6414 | 5.24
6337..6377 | 5.34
